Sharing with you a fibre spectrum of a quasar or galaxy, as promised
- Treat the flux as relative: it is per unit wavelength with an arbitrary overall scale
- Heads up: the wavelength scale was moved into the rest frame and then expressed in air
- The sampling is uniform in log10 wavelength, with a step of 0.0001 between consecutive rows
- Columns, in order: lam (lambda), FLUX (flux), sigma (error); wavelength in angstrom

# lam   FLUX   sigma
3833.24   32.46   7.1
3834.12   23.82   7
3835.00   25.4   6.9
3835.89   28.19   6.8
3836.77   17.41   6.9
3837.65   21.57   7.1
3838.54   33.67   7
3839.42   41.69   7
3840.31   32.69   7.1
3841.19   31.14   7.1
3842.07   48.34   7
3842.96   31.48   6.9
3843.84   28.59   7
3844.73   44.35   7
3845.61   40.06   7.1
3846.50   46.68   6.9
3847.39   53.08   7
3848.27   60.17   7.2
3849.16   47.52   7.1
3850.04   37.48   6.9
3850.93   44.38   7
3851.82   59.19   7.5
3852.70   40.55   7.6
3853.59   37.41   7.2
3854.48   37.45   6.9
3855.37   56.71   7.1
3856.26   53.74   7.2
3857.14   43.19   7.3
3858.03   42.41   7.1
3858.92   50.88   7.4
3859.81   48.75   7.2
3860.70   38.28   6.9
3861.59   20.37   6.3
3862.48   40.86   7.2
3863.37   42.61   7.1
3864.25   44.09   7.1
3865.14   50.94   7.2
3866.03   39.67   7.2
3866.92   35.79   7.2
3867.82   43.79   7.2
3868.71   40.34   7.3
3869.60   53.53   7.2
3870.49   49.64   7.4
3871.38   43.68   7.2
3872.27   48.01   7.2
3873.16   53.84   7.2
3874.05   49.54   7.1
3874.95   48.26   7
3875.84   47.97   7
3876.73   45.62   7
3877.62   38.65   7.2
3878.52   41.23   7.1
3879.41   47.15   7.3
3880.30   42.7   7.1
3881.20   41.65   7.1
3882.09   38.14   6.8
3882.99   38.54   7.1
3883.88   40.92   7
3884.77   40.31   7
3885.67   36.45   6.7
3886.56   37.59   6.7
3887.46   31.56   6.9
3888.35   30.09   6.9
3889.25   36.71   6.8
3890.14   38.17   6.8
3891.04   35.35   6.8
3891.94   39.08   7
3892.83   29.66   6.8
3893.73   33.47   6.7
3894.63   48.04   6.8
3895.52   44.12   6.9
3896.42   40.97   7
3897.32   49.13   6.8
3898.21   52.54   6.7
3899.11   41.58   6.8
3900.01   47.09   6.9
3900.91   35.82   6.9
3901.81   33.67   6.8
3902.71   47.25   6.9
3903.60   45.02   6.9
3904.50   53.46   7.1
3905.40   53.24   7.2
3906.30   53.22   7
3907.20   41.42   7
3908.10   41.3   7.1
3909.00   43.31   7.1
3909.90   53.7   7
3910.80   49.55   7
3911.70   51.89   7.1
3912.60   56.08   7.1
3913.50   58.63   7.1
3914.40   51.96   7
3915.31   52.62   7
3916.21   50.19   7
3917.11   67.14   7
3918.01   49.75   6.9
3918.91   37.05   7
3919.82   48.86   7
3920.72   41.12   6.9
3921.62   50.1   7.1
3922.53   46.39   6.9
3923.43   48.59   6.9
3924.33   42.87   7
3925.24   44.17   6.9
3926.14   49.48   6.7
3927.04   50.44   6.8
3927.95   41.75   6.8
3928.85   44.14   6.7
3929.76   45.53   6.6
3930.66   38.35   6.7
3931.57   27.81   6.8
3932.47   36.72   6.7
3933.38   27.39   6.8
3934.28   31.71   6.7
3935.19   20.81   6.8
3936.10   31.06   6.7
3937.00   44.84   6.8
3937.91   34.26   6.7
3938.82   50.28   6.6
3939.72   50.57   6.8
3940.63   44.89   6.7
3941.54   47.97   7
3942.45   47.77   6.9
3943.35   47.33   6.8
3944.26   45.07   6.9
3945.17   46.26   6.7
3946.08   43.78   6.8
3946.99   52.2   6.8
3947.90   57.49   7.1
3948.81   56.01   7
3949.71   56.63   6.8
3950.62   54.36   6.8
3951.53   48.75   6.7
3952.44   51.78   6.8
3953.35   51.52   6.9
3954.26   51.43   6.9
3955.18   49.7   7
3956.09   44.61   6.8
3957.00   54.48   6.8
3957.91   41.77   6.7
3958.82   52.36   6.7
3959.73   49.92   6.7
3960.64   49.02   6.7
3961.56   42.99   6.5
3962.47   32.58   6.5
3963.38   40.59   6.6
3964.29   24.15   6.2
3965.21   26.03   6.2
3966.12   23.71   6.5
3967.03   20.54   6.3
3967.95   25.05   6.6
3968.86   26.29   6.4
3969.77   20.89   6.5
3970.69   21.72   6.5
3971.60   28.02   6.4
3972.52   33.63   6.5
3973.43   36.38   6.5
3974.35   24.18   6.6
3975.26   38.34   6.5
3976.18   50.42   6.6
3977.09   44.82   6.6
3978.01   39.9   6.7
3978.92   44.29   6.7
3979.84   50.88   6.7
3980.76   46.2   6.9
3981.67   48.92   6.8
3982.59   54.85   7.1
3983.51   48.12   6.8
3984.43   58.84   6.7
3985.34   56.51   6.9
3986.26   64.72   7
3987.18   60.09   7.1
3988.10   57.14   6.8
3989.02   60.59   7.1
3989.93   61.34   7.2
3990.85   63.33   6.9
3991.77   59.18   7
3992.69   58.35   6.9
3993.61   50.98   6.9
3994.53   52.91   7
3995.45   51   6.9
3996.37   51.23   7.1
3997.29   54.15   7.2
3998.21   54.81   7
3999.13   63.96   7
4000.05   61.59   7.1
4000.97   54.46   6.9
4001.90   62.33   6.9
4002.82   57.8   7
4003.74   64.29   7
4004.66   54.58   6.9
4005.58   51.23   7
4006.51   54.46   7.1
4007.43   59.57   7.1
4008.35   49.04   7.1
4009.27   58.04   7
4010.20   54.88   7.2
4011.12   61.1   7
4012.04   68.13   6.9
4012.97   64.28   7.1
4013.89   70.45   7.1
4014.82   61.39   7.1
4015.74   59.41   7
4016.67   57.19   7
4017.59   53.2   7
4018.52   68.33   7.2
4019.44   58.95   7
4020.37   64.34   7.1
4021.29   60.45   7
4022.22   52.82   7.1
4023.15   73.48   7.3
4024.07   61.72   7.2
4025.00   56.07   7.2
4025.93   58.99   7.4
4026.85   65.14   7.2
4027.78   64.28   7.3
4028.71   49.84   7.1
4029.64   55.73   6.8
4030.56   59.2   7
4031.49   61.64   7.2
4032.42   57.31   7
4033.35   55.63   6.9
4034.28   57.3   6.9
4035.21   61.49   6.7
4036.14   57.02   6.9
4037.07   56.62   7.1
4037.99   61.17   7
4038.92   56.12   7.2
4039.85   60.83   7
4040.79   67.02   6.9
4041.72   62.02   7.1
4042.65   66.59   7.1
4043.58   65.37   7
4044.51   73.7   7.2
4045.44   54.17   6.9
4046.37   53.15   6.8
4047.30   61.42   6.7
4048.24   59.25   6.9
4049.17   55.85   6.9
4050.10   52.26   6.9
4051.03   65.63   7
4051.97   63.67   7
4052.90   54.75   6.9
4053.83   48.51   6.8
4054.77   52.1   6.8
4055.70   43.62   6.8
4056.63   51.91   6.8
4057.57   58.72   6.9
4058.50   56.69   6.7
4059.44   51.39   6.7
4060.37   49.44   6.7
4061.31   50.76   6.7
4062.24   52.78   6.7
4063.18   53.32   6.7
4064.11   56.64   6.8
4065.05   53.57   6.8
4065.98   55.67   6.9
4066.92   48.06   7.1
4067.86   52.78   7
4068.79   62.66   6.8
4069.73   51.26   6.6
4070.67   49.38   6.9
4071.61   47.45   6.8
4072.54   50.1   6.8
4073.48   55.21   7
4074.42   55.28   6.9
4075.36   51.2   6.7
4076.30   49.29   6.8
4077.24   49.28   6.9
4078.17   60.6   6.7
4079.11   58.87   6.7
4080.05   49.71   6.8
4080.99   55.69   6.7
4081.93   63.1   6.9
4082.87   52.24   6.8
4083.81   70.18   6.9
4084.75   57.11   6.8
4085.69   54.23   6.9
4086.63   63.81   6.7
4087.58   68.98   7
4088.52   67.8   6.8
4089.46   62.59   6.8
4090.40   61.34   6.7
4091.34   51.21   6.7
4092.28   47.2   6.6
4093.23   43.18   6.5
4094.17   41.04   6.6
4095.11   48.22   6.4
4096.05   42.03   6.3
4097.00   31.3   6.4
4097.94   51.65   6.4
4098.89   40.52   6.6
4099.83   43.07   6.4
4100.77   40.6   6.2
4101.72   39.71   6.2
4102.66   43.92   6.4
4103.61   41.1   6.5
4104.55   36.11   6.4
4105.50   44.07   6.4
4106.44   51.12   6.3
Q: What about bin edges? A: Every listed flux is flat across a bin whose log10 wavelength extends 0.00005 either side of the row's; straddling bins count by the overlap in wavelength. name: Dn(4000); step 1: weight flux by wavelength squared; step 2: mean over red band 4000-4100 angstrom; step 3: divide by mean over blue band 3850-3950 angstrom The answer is 1.38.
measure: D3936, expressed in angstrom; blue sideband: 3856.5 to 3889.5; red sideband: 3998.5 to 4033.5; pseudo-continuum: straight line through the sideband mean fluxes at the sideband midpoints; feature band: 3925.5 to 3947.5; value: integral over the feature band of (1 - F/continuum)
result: 3.7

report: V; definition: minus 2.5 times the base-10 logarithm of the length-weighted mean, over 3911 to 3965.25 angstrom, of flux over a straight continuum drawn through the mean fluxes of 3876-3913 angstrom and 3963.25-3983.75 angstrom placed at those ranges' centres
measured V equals -0.18 mag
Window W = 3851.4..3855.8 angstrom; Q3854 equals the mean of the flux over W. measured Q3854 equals 46.2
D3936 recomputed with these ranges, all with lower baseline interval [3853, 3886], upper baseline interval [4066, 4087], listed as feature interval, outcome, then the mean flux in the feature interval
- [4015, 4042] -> -3.89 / 59.8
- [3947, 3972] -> 3.79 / 41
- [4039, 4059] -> -1.89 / 58.4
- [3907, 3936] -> 0.93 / 44.9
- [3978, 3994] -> -1.65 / 55.1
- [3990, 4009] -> -2.22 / 56.6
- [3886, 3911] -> 1.63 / 42.3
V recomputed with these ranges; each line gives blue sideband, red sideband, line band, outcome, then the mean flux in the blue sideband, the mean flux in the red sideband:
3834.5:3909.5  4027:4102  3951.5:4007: 0.05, 41.8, 55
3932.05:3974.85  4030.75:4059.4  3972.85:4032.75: -0.12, 40.4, 58.3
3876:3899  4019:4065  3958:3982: 0.34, 40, 58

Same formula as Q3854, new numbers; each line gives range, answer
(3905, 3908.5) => 47.3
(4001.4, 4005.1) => 59.7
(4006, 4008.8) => 54.3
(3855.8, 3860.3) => 47.7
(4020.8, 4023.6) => 62.2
